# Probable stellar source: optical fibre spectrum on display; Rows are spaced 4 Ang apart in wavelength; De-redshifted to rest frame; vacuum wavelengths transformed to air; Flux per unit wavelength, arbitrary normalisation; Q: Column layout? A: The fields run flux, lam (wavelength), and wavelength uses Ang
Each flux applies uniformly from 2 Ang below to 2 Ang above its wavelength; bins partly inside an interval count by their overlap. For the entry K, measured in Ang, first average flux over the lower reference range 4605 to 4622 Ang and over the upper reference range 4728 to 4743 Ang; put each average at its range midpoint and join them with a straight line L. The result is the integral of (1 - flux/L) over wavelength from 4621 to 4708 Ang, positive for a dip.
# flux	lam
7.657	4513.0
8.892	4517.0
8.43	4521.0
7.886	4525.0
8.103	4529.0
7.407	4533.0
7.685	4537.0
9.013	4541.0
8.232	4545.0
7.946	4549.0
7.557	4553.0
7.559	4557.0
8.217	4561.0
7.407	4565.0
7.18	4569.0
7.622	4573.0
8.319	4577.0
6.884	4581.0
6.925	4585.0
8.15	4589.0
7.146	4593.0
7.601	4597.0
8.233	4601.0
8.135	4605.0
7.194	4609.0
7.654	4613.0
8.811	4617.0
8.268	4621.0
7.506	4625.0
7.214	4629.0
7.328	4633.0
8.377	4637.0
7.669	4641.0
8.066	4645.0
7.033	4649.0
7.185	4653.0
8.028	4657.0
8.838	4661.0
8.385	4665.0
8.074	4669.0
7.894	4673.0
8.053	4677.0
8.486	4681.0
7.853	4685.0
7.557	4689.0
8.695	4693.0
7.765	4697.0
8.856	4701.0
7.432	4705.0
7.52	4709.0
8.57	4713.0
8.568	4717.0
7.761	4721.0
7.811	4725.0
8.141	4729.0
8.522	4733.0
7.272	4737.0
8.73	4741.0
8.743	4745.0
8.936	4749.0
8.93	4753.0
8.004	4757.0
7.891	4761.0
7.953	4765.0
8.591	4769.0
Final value 1.5 Ang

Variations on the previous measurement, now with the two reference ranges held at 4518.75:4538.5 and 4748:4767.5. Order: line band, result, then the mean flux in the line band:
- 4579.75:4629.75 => 2.23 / 7.69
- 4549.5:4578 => 1.06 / 7.69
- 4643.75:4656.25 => 1.05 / 7.45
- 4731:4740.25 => 0.30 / 8.01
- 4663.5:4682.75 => 0.01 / 8.17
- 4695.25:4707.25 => 0.30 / 8.01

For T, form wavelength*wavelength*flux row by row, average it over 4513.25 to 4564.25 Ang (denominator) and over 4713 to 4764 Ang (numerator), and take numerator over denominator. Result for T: 1.12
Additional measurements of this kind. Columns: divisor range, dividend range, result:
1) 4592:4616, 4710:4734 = 1.11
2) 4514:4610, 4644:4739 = 1.08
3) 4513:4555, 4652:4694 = 1.06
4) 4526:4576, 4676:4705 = 1.10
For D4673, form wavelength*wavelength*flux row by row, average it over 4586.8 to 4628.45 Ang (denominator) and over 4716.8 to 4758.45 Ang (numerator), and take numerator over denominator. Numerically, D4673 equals 1.12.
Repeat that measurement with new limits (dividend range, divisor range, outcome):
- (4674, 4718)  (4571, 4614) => 1.11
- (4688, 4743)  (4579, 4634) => 1.11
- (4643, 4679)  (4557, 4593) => 1.09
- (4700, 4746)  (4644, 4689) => 1.05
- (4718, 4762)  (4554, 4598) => 1.18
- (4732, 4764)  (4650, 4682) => 1.07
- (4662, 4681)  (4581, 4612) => 1.11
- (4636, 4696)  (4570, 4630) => 1.07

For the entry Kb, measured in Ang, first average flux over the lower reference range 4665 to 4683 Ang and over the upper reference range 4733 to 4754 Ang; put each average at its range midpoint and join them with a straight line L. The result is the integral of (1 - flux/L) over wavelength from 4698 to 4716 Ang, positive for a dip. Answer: 0.5 Ang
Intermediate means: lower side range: 8.16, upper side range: 8.5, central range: 8.1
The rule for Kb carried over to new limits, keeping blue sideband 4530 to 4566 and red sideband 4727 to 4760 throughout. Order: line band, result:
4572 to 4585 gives 0.8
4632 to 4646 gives 0.4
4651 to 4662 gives 0.3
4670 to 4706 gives 0.8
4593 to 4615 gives 0.9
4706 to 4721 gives 0.4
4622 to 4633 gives 0.9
